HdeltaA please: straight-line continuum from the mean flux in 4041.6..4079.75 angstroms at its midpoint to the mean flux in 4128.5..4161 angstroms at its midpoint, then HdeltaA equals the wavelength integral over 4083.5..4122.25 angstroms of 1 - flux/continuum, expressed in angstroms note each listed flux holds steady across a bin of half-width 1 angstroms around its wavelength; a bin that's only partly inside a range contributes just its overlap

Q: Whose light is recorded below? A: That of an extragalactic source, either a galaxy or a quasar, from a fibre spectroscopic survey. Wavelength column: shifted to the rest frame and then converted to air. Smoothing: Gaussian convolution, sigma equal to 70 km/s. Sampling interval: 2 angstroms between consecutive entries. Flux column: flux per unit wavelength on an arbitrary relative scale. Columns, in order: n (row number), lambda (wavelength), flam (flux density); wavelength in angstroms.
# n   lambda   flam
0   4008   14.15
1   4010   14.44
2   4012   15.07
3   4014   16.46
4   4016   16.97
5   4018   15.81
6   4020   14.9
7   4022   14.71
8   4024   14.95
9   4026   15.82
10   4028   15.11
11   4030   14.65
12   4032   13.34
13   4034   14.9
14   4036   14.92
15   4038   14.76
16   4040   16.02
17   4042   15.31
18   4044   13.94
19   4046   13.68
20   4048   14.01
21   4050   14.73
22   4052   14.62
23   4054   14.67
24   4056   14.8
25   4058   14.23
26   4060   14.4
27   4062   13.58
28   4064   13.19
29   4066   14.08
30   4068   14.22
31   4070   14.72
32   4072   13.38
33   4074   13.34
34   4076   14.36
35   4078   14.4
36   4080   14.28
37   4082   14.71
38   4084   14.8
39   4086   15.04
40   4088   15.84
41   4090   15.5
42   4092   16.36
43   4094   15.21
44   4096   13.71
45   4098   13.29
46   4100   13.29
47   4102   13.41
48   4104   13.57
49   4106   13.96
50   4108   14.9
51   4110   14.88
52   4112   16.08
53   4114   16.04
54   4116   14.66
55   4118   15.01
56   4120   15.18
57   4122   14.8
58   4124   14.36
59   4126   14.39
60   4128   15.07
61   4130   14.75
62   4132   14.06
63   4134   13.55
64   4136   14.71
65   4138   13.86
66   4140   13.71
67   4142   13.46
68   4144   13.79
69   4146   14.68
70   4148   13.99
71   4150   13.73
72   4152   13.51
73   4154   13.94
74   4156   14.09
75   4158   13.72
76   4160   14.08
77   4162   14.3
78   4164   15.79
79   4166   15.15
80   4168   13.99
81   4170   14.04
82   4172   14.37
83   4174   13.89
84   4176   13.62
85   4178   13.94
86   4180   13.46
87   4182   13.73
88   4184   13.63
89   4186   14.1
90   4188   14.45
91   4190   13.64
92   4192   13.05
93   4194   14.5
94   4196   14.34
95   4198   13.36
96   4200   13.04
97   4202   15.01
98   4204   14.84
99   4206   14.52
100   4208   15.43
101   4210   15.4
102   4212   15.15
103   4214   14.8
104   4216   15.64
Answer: -1.9 angstroms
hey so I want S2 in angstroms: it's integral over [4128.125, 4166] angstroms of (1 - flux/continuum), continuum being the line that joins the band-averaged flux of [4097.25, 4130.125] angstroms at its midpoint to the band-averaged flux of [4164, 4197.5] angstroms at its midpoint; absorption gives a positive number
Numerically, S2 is 0.4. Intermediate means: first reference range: 14.6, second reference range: 14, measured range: 14.1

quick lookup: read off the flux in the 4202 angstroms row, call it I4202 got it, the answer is 15.01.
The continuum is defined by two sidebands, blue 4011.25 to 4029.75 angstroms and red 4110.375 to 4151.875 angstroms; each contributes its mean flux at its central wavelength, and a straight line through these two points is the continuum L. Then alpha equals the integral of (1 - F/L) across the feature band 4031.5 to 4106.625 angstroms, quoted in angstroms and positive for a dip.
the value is 3.3 angstroms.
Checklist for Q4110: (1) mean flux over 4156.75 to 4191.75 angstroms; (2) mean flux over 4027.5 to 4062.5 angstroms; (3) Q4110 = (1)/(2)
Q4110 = 0.97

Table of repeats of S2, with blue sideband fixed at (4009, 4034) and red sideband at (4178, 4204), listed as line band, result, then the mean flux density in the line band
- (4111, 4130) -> -0.81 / 15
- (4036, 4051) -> 0.36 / 14.7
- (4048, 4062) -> 0.43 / 14.5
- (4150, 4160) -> 0.24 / 13.8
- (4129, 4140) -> 0.14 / 14.1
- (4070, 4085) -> 0.54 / 14.2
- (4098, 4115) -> 0.10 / 14.4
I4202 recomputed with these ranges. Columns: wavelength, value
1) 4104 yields 13.57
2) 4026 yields 15.82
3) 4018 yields 15.81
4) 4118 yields 15.01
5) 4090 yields 15.5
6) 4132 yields 14.06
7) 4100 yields 13.29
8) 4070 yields 14.72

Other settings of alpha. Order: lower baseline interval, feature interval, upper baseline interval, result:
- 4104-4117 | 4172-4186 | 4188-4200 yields 0.20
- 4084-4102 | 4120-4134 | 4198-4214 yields 0.15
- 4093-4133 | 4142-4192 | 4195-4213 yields 1.77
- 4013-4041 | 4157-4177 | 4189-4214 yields 0.34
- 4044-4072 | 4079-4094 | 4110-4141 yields -0.85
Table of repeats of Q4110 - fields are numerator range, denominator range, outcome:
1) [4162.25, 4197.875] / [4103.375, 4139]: 0.96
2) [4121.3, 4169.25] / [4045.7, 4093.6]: 0.98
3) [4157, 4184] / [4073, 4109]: 0.98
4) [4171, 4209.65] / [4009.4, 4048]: 0.94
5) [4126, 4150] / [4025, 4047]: 0.96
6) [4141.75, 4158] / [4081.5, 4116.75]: 0.94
